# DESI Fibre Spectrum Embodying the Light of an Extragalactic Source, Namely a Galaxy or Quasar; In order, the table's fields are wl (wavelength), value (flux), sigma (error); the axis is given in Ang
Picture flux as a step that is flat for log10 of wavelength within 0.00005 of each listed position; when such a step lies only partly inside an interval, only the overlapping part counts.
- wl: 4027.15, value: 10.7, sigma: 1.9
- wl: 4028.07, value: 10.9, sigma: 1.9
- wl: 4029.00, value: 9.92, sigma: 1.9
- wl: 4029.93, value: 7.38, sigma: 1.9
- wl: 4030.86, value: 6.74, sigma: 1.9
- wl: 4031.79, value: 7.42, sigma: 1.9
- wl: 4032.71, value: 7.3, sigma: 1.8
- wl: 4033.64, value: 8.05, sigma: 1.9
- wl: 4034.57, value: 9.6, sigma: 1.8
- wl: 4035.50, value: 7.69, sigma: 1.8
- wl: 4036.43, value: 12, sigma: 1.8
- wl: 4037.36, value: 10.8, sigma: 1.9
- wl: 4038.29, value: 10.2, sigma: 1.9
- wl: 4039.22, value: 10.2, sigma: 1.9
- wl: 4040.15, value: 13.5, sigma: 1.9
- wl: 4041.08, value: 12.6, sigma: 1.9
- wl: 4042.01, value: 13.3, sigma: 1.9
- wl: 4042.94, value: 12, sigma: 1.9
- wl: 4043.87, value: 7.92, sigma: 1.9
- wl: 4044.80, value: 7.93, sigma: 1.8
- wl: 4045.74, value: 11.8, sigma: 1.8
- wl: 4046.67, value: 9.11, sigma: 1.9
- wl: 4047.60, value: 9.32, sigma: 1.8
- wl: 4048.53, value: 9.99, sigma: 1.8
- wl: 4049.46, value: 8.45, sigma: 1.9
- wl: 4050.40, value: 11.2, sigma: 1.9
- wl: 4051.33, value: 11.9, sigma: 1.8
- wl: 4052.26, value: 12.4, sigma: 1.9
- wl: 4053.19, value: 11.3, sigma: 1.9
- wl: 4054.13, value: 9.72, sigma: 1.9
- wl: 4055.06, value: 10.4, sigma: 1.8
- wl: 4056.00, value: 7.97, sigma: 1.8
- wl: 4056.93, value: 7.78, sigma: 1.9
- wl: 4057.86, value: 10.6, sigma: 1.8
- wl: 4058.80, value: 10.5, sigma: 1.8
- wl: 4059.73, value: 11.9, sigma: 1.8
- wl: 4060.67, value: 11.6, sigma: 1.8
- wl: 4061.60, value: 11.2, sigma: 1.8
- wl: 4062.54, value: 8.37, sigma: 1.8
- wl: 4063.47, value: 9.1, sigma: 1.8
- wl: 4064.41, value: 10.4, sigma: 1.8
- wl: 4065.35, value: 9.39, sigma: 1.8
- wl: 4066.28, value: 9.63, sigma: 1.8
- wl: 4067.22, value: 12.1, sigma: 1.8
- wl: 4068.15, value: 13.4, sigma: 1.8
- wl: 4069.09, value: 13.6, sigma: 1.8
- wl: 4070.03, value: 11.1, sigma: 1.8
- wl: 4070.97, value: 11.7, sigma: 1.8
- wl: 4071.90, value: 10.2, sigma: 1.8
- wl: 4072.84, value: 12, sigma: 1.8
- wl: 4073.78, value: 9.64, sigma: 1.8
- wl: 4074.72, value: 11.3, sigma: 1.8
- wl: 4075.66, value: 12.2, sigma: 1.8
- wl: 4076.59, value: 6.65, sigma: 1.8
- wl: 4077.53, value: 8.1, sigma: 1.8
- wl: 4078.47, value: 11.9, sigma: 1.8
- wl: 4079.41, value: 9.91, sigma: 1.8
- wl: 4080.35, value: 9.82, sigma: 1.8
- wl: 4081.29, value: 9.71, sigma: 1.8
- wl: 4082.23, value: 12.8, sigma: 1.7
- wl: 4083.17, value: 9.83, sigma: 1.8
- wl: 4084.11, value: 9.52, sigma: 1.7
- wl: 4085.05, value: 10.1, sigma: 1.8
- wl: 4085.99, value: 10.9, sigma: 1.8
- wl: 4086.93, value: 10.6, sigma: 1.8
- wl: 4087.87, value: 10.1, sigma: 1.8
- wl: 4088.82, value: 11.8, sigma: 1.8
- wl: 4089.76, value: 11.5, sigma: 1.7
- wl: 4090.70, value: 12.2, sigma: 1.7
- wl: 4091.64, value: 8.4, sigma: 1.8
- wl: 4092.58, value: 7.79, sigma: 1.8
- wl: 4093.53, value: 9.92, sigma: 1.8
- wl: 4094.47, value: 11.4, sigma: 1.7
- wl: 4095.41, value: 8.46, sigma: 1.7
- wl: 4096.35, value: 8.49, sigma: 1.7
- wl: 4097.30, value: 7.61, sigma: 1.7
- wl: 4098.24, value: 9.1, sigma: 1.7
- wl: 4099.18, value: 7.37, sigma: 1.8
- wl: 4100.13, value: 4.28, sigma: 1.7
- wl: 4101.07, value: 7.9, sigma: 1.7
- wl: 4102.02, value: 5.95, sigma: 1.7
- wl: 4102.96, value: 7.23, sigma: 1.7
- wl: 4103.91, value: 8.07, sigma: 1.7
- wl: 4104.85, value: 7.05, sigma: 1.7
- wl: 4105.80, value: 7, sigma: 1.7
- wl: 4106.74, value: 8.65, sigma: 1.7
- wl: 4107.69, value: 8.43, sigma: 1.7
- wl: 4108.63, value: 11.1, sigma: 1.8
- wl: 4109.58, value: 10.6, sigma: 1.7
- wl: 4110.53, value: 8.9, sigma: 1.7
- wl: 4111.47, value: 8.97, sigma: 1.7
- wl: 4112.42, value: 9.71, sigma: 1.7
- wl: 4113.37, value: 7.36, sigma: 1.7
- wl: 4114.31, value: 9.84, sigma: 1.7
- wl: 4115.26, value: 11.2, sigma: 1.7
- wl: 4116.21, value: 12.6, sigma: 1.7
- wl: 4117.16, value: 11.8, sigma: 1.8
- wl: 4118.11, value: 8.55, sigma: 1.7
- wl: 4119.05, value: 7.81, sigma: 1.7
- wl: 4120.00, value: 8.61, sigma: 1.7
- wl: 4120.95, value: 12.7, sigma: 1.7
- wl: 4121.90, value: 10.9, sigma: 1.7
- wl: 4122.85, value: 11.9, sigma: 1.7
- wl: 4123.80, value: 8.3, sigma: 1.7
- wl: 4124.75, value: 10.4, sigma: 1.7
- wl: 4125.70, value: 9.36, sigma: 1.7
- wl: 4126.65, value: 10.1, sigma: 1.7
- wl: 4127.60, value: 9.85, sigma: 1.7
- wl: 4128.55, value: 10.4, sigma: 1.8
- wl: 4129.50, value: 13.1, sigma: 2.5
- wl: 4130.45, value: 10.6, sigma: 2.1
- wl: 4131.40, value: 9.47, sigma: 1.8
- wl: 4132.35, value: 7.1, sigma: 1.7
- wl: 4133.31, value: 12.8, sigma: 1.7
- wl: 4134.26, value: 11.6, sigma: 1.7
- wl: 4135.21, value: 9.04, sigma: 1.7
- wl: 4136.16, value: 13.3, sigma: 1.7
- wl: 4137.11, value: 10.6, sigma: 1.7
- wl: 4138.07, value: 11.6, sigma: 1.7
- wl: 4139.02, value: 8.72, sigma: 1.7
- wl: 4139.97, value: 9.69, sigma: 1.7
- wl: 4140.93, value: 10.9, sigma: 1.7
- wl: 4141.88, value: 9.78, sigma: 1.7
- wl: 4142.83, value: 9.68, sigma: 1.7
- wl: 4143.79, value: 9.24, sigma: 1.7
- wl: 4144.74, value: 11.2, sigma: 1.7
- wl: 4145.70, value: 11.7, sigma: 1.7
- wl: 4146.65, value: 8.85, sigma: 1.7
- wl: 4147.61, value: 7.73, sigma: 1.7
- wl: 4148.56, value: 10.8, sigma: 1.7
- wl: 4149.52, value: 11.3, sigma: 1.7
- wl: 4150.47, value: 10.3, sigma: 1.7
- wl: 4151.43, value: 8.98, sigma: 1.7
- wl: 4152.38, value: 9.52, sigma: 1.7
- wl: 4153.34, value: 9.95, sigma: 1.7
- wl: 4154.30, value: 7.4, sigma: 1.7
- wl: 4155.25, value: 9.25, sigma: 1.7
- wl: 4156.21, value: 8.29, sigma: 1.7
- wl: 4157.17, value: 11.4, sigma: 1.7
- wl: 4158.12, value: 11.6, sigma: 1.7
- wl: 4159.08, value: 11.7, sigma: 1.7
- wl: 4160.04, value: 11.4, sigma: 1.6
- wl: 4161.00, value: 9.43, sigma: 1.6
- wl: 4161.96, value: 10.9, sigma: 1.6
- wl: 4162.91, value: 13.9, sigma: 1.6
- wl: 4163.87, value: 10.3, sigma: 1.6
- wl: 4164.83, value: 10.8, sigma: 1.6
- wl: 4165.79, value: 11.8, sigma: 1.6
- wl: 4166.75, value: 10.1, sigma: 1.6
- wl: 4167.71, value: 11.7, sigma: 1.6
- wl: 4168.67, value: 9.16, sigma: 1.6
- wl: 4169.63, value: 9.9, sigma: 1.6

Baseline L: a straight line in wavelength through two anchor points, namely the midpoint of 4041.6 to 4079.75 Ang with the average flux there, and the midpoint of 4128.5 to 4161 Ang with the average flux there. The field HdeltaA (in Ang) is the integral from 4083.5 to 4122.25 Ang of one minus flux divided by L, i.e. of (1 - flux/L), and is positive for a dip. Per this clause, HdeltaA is 4.03 Ang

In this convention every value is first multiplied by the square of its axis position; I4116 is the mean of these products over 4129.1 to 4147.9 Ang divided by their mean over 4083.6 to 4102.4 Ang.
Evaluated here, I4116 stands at 1.15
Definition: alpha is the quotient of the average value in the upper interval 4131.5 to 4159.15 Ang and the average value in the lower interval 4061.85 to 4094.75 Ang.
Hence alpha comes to 1.0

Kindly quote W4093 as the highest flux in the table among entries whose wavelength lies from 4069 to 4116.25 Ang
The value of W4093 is 13.6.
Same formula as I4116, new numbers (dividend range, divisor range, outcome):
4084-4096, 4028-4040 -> 1.15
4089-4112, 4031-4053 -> 0.87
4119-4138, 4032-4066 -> 1.07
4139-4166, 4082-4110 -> 1.16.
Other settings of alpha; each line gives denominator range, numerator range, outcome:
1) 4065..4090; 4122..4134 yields 0.96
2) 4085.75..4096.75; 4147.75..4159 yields 0.98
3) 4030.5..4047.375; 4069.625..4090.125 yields 1.06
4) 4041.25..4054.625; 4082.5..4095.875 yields 0.97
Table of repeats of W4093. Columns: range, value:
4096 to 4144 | 13.3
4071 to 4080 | 12.2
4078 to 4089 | 12.8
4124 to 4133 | 13.1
